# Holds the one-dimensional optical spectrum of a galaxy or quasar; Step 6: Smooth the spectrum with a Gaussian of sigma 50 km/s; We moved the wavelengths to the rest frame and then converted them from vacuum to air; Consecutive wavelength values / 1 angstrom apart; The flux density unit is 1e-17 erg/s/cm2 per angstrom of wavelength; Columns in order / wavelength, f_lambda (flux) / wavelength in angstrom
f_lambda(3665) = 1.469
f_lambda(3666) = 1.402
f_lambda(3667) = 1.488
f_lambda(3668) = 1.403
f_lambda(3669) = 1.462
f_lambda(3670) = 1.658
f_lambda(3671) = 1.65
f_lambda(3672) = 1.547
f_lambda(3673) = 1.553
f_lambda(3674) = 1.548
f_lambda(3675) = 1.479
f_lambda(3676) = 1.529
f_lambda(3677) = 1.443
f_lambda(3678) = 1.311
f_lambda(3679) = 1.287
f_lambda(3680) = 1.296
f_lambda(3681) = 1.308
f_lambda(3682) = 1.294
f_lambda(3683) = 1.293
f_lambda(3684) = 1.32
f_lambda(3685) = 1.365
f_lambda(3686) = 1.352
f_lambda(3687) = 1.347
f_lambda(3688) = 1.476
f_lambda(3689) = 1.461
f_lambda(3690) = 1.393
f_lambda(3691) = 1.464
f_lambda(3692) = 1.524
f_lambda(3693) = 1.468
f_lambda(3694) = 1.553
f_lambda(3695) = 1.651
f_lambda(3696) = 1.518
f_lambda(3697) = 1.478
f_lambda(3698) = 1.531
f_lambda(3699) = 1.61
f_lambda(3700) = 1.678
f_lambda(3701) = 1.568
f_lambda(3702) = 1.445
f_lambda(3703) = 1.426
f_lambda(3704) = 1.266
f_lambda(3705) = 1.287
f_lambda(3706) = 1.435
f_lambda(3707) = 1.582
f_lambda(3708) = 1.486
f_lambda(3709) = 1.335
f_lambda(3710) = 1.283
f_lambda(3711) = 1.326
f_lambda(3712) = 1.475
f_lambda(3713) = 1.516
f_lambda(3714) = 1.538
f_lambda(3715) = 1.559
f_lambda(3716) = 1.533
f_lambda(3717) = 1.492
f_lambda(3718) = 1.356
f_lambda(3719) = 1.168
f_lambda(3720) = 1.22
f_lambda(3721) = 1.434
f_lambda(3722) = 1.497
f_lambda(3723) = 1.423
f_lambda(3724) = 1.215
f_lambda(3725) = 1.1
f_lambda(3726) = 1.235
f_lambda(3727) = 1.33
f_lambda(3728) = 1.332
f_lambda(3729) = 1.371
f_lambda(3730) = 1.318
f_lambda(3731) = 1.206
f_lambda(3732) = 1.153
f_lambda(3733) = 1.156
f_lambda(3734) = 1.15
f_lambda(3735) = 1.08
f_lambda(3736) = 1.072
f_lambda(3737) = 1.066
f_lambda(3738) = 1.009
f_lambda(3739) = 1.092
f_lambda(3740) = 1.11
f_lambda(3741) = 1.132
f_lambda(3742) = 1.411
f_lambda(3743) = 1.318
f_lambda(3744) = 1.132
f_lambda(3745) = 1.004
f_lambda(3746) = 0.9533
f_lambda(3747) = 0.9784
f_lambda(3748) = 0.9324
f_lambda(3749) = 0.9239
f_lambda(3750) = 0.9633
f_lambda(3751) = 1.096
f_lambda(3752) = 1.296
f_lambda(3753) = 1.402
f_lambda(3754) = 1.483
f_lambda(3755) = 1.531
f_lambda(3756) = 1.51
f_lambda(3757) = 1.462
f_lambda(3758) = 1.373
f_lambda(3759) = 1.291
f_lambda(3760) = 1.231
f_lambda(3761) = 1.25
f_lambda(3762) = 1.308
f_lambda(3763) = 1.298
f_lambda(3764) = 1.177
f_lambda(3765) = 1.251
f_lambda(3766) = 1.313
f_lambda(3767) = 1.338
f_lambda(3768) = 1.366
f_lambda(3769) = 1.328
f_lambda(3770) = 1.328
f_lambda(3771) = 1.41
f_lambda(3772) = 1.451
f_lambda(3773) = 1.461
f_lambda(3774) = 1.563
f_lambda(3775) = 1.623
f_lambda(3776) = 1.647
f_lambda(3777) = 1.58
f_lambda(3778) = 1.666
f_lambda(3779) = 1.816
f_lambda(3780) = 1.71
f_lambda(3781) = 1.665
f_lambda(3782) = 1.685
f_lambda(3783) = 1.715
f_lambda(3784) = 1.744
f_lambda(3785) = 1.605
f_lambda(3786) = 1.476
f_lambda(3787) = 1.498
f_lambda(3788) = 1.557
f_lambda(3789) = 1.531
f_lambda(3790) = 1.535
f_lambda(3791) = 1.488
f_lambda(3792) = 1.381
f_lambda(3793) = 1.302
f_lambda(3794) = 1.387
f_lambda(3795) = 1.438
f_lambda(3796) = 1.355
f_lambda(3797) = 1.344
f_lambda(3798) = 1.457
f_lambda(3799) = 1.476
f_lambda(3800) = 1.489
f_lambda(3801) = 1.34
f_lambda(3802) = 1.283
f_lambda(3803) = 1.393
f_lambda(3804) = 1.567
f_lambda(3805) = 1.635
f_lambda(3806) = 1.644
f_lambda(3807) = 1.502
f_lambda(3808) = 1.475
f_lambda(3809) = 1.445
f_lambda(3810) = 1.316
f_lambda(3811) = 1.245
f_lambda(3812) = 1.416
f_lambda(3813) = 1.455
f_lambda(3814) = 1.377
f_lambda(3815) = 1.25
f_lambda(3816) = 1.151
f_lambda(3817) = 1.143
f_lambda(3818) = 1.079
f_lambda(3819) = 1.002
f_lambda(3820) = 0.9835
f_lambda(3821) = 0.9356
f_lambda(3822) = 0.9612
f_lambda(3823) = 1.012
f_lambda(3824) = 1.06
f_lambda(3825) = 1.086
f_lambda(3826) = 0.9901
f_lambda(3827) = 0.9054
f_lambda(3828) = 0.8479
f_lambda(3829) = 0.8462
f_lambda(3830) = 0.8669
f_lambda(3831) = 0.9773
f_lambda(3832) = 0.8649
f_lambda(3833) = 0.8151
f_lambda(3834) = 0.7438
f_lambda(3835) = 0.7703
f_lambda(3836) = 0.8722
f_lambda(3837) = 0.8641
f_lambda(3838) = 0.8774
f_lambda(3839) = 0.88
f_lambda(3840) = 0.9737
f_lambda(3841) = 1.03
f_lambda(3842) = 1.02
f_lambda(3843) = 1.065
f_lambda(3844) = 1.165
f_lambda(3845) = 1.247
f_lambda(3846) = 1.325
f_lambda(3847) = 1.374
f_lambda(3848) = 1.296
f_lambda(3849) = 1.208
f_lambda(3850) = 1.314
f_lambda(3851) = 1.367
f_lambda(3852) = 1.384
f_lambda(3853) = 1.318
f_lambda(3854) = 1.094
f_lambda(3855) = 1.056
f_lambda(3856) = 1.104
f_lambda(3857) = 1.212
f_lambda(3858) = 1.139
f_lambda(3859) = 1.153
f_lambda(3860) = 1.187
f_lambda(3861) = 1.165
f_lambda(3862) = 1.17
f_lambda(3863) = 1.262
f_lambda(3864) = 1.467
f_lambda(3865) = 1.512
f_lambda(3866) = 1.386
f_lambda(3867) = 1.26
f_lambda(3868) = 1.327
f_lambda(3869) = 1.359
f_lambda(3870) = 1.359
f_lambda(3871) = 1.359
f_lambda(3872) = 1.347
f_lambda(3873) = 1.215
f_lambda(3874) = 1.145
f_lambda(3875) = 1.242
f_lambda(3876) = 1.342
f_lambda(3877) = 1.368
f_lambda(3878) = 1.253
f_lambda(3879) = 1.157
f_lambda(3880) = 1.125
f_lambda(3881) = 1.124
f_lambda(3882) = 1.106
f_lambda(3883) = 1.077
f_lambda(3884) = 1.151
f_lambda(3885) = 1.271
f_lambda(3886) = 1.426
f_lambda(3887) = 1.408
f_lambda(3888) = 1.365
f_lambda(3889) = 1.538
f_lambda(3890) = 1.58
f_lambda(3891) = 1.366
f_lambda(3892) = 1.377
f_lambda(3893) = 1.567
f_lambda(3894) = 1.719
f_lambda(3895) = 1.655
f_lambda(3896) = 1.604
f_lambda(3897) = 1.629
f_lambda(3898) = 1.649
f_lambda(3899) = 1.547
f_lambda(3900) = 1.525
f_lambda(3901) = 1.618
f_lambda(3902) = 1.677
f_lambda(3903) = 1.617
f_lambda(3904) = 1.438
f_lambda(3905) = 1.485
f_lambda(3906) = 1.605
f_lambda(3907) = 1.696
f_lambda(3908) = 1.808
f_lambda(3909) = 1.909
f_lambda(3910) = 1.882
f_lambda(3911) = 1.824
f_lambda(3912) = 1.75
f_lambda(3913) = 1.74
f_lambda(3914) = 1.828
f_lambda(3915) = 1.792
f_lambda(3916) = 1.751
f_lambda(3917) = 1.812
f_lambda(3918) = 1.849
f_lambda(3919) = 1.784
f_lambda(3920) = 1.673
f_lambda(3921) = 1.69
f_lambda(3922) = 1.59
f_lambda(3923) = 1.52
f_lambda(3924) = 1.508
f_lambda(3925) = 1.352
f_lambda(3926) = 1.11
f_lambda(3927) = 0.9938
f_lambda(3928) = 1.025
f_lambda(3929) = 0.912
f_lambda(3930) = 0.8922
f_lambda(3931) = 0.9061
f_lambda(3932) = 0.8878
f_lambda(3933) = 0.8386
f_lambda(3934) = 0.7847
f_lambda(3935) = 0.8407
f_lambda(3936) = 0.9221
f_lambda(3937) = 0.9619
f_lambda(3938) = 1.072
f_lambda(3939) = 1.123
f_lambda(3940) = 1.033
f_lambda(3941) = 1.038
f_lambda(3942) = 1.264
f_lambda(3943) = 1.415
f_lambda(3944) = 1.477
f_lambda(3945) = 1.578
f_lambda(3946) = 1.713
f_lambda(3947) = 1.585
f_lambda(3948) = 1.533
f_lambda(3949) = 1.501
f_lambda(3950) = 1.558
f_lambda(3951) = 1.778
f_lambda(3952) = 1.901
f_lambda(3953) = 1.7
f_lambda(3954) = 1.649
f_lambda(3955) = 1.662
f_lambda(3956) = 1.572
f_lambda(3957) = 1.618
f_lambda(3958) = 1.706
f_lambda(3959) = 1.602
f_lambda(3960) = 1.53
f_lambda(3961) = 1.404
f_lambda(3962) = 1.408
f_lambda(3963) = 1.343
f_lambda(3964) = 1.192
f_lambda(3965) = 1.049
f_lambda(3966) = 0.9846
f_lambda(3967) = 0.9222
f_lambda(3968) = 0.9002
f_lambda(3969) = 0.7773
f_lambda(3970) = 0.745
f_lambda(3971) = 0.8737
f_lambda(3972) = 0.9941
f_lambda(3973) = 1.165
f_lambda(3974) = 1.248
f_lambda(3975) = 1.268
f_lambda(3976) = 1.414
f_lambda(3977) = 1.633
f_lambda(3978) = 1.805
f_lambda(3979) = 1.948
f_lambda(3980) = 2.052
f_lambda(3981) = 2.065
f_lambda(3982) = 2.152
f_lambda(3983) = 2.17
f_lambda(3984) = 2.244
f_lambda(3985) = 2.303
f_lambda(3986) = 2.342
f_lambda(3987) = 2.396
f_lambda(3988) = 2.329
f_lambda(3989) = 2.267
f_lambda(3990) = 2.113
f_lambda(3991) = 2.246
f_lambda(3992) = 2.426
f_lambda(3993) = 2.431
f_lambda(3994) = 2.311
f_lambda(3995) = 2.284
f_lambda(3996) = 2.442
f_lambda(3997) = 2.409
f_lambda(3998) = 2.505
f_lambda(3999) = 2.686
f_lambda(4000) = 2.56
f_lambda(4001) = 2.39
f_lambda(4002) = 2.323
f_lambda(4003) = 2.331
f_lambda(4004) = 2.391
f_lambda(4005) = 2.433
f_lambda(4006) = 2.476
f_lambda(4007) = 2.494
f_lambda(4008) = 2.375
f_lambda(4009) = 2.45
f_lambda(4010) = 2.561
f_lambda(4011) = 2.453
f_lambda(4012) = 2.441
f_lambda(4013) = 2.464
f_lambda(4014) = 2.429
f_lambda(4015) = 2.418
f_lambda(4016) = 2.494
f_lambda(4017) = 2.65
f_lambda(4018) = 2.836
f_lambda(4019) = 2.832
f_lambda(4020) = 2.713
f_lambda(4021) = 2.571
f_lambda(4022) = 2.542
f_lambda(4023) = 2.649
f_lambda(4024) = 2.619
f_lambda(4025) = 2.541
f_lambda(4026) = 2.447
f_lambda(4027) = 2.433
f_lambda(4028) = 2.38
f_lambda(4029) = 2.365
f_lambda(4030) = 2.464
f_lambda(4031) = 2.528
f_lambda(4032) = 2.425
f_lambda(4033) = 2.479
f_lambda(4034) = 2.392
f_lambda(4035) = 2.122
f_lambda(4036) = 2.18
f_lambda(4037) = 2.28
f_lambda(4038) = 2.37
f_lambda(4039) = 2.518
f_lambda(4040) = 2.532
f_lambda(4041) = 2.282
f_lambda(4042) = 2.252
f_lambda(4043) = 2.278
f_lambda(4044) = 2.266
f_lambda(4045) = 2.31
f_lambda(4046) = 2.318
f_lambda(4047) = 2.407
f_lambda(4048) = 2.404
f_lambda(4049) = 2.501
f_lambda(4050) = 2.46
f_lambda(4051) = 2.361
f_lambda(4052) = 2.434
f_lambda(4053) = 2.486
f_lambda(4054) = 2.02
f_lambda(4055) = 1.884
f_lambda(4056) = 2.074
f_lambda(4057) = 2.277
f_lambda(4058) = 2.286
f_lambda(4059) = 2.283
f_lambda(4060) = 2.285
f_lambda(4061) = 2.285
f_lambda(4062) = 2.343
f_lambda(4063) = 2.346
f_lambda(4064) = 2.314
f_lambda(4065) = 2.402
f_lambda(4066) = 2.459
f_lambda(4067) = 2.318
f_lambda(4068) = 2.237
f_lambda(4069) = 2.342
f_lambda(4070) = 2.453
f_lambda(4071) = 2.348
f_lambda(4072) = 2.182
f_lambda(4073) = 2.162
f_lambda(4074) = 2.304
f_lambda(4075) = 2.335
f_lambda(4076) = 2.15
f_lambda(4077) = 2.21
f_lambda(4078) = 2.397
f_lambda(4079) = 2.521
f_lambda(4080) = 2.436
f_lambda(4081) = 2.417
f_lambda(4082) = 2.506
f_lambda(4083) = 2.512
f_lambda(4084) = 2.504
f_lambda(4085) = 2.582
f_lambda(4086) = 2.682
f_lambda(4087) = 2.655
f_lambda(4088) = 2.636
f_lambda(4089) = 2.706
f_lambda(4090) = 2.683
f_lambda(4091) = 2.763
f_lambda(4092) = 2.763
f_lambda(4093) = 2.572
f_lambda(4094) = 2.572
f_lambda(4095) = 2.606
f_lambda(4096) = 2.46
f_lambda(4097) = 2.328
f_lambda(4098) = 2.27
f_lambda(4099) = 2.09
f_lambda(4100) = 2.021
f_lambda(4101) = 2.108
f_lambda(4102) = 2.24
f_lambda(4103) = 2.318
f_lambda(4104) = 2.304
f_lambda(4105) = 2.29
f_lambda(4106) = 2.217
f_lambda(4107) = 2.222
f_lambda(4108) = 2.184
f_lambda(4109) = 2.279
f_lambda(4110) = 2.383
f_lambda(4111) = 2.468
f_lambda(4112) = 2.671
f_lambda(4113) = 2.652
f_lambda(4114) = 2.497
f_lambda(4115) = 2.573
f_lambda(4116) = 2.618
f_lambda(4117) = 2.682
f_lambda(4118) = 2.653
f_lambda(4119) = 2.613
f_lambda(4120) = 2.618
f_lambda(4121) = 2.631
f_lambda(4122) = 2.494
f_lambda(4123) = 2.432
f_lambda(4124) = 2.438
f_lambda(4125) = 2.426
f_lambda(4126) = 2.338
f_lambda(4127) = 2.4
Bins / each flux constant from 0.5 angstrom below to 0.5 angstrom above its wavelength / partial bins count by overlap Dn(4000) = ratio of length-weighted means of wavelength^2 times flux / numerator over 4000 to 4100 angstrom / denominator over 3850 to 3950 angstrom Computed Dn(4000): 1.9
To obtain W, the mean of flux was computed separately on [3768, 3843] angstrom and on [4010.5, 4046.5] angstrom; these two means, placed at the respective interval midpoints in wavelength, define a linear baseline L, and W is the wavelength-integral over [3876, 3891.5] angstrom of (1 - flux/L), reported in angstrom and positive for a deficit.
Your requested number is 3.74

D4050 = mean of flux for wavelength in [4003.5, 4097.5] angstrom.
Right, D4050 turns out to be 2.43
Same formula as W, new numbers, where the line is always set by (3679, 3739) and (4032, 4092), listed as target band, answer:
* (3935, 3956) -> 6.5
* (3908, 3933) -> 6.0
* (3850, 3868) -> 5.4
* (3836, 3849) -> 4.9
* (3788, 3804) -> 1.9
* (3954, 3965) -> 3.1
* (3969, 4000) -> 2.8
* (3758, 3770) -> 1.8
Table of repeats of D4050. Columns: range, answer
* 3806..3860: 1.12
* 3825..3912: 1.28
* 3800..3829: 1.23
